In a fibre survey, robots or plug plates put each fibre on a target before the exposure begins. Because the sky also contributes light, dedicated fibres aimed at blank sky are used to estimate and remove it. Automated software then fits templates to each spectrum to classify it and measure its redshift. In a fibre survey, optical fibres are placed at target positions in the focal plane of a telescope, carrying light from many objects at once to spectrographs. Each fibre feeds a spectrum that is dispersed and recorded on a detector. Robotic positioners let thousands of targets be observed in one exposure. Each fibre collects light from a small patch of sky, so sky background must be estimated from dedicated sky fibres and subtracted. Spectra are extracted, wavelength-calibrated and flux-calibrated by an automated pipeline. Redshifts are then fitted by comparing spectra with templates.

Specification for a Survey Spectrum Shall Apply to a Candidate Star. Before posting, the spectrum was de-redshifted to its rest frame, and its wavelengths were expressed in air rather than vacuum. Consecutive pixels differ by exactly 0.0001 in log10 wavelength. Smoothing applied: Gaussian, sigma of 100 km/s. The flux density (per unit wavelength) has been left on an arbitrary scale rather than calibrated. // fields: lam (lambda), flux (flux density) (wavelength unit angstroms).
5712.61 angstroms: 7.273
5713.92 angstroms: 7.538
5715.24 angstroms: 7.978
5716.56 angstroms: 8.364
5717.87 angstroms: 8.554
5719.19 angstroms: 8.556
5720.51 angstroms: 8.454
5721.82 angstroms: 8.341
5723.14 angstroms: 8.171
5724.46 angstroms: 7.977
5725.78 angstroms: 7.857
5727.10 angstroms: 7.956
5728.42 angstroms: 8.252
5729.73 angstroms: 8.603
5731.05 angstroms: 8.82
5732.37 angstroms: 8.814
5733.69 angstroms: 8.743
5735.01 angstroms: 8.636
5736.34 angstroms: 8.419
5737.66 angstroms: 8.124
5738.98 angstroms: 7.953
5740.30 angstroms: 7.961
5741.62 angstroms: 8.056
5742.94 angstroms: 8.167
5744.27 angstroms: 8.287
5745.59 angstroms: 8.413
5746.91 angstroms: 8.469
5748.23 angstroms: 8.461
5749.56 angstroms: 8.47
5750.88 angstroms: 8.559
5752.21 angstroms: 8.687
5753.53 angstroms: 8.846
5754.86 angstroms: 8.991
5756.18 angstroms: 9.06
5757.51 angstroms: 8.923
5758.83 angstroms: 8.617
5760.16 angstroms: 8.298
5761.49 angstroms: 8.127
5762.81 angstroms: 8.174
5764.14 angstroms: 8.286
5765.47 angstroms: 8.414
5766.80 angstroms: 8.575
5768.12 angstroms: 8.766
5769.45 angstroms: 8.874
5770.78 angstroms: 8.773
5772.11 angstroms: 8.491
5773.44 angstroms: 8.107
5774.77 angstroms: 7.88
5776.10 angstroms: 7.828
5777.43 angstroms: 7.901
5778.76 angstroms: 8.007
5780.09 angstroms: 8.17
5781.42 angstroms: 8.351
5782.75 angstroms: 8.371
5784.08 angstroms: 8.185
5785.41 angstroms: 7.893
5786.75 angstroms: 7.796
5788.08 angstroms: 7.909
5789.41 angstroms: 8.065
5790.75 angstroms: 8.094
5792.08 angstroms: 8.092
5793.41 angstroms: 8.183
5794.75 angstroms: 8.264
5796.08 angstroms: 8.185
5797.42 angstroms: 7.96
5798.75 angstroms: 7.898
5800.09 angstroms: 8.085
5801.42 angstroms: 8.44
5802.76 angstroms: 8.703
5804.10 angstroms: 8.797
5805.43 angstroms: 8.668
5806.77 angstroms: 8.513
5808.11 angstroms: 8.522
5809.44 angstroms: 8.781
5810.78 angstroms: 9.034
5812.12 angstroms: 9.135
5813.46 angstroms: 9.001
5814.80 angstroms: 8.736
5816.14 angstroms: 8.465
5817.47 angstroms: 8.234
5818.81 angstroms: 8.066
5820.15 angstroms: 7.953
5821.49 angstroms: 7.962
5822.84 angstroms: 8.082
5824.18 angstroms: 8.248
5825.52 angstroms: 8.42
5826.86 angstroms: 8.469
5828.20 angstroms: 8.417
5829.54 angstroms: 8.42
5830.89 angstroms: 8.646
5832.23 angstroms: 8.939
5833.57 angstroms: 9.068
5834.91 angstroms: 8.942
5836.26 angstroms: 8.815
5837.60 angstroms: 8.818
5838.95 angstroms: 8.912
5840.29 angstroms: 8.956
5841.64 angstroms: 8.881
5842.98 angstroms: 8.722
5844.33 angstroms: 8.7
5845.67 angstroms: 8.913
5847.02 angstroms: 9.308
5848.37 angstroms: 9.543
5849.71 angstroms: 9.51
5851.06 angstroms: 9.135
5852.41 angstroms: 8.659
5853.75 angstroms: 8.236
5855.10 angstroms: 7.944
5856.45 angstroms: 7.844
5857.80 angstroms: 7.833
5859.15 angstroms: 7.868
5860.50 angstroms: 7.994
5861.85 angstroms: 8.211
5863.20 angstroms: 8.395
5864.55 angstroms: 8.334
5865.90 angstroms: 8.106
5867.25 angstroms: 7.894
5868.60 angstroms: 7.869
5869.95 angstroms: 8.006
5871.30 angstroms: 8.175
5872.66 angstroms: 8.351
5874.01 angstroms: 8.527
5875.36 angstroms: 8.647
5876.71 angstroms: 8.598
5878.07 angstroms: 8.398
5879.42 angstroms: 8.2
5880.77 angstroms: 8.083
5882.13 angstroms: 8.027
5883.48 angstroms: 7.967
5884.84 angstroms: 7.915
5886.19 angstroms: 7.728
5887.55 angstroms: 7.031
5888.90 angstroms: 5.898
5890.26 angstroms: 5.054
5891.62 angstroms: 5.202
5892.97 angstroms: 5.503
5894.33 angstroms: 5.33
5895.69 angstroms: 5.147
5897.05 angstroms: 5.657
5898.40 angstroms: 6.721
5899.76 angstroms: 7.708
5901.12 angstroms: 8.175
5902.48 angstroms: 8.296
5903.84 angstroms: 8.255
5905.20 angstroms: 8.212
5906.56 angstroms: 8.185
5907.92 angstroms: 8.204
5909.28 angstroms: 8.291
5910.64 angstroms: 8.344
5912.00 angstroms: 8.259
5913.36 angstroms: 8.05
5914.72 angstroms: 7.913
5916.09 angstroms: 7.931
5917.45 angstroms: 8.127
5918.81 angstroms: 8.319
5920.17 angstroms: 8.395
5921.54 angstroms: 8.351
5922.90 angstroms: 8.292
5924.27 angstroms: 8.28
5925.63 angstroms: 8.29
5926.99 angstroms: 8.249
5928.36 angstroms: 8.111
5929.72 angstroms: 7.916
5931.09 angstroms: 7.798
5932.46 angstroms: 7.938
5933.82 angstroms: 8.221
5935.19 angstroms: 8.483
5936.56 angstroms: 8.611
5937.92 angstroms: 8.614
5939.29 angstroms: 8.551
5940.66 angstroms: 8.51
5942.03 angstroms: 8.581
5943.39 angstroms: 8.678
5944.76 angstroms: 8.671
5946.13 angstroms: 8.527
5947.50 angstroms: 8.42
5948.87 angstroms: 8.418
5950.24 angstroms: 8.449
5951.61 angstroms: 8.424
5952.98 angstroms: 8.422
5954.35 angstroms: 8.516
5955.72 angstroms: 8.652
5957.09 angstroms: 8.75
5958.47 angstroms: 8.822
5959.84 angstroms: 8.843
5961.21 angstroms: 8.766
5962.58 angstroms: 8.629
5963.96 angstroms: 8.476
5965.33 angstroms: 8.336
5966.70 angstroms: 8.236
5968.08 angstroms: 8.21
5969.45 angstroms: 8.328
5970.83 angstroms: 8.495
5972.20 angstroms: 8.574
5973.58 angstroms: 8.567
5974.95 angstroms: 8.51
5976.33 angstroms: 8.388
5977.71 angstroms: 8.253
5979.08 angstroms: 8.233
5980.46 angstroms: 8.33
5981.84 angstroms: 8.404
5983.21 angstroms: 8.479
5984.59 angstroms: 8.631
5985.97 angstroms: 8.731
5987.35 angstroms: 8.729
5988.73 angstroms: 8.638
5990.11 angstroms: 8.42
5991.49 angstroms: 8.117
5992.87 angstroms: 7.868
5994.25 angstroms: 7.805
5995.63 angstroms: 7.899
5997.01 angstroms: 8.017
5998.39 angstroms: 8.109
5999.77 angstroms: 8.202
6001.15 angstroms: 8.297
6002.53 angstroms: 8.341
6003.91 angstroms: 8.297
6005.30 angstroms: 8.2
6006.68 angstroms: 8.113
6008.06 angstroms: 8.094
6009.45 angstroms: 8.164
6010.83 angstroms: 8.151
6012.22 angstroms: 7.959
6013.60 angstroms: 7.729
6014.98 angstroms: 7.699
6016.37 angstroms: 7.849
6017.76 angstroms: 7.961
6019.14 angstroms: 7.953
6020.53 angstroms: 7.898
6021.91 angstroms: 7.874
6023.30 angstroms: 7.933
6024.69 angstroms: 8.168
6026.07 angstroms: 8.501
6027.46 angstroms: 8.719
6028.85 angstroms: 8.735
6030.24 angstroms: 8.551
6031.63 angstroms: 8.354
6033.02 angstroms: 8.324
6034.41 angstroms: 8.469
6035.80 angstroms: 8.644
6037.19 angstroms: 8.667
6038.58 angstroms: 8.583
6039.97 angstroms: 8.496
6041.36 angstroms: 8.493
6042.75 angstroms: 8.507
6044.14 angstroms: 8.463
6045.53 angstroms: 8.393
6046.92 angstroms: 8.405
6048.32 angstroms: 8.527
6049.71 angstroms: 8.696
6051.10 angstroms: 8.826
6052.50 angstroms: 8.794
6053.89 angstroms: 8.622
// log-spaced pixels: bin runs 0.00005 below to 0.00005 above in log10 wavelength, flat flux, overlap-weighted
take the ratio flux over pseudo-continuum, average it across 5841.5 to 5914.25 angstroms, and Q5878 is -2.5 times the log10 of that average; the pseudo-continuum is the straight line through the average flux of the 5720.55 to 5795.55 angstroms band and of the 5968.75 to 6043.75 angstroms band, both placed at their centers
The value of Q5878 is 0.06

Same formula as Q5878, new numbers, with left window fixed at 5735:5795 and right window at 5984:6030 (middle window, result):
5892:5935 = 0.07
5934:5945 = -0.05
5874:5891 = 0.08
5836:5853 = -0.09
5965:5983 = -0.02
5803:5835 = -0.03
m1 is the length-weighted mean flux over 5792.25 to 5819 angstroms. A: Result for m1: 8.49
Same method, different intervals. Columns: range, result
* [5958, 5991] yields 8.5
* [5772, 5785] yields 8.11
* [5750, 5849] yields 8.49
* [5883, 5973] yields 7.98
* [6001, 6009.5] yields 8.21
